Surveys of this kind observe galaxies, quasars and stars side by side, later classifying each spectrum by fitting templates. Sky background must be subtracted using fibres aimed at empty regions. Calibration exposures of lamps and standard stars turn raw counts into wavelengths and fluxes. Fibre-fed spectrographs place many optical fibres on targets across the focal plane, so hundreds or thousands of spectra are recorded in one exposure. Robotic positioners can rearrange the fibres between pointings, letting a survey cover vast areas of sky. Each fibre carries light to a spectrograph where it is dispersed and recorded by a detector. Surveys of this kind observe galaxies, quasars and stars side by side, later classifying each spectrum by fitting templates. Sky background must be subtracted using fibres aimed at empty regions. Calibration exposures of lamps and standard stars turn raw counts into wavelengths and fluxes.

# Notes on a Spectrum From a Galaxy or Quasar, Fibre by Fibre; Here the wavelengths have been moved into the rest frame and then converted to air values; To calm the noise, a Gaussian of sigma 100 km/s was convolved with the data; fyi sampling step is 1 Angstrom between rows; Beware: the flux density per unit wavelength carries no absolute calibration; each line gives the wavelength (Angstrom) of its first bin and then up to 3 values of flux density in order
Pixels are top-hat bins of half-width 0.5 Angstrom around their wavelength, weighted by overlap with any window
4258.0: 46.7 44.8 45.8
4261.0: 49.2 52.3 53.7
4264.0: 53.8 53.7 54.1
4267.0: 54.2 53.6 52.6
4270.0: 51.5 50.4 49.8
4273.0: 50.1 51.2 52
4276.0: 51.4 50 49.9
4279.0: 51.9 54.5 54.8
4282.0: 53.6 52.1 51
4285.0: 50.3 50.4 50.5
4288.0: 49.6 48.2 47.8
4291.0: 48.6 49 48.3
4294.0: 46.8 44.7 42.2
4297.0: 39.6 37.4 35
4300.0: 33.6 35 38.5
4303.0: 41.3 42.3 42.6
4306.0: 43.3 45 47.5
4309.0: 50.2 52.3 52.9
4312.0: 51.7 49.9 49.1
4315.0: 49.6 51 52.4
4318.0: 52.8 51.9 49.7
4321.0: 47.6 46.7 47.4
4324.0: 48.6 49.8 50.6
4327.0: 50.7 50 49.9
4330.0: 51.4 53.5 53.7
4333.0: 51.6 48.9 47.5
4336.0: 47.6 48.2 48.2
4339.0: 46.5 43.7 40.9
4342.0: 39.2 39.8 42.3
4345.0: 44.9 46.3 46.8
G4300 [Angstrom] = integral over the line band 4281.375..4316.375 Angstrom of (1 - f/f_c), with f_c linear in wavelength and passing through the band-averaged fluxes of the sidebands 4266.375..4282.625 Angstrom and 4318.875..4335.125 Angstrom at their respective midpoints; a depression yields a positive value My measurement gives 3.2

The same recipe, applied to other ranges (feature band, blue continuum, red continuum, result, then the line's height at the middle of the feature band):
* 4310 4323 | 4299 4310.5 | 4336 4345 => -2.2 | 43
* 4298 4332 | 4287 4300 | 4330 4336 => 0.5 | 47.9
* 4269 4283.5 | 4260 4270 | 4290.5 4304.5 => -0.9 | 48.8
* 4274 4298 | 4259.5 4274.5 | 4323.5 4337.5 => 1.0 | 51.3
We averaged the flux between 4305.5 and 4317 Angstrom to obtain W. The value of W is 49.5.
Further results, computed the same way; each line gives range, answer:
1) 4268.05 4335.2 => 48.5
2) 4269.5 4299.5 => 48.8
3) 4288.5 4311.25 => 43.9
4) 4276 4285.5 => 52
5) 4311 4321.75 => 50.6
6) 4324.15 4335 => 50.8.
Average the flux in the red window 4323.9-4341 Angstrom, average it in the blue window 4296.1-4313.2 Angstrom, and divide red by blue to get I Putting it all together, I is 1.14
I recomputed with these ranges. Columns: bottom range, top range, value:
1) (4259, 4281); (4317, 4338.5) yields 0.97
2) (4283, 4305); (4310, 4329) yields 1.13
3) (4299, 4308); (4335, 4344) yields 1.10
